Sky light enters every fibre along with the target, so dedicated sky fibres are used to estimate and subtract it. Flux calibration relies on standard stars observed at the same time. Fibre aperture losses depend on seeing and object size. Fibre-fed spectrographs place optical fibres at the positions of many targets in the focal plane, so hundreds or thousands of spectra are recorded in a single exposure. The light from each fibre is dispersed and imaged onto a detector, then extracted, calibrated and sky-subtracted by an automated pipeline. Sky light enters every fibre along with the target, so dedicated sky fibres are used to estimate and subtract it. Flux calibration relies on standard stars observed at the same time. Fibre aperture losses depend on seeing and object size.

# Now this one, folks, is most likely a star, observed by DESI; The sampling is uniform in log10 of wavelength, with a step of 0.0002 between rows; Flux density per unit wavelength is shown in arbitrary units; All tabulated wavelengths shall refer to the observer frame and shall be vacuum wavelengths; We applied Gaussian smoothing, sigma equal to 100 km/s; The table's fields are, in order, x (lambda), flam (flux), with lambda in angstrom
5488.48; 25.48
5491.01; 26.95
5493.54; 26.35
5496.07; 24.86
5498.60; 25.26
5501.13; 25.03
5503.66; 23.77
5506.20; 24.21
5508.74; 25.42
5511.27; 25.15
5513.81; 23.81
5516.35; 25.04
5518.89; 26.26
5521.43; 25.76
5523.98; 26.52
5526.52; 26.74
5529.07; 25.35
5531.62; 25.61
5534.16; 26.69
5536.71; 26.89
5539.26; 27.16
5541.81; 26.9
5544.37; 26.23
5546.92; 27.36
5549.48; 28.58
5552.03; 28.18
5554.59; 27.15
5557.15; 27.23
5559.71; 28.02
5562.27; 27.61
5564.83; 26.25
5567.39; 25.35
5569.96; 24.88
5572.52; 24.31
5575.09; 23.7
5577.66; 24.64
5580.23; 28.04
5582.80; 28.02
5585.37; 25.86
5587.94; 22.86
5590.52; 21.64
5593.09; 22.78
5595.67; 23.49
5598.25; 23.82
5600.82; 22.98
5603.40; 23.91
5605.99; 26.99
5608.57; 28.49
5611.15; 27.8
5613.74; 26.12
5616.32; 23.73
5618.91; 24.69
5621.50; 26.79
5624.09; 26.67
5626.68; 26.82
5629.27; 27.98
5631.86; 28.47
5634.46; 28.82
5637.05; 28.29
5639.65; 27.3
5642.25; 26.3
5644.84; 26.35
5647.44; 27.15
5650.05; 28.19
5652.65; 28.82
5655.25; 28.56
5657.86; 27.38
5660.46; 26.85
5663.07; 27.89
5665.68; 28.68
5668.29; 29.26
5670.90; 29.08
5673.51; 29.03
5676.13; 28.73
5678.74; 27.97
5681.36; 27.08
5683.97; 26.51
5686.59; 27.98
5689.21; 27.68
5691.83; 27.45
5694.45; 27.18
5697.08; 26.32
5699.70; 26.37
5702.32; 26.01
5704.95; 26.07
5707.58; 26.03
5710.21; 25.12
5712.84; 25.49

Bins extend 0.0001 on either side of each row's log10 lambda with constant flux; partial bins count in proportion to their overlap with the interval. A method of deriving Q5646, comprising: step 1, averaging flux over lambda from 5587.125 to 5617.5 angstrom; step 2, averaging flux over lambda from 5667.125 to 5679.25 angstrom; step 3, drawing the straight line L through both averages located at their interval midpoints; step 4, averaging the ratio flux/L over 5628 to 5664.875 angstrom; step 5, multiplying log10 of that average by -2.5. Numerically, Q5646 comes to -0.02 mag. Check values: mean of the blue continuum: 24.6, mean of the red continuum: 28.9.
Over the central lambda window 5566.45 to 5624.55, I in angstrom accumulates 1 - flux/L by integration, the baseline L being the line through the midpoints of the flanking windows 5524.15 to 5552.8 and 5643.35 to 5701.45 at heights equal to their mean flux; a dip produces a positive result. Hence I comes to 4.6 angstrom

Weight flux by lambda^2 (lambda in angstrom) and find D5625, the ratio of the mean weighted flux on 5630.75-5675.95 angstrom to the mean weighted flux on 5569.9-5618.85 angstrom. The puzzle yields 1.15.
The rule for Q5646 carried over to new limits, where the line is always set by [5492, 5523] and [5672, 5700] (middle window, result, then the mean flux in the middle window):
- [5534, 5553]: -0.069 mag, 27.3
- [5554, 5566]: -0.059 mag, 27.3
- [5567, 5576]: 0.063 mag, 24.5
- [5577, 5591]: 0.031 mag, 25.4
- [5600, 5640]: 0.000 mag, 26.6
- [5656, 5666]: -0.018 mag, 27.6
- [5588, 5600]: 0.148 mag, 22.9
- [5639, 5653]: -0.011 mag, 27.3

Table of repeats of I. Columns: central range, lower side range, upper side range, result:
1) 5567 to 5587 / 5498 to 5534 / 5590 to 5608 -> -1.0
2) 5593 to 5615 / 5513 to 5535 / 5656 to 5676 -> 1.6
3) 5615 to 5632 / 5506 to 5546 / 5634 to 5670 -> 0.7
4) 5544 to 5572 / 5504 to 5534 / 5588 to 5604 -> -3.1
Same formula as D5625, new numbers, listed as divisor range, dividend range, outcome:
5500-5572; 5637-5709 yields 1.10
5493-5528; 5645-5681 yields 1.18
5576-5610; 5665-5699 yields 1.16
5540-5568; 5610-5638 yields 1.01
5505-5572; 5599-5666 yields 1.06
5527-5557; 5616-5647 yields 1.03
